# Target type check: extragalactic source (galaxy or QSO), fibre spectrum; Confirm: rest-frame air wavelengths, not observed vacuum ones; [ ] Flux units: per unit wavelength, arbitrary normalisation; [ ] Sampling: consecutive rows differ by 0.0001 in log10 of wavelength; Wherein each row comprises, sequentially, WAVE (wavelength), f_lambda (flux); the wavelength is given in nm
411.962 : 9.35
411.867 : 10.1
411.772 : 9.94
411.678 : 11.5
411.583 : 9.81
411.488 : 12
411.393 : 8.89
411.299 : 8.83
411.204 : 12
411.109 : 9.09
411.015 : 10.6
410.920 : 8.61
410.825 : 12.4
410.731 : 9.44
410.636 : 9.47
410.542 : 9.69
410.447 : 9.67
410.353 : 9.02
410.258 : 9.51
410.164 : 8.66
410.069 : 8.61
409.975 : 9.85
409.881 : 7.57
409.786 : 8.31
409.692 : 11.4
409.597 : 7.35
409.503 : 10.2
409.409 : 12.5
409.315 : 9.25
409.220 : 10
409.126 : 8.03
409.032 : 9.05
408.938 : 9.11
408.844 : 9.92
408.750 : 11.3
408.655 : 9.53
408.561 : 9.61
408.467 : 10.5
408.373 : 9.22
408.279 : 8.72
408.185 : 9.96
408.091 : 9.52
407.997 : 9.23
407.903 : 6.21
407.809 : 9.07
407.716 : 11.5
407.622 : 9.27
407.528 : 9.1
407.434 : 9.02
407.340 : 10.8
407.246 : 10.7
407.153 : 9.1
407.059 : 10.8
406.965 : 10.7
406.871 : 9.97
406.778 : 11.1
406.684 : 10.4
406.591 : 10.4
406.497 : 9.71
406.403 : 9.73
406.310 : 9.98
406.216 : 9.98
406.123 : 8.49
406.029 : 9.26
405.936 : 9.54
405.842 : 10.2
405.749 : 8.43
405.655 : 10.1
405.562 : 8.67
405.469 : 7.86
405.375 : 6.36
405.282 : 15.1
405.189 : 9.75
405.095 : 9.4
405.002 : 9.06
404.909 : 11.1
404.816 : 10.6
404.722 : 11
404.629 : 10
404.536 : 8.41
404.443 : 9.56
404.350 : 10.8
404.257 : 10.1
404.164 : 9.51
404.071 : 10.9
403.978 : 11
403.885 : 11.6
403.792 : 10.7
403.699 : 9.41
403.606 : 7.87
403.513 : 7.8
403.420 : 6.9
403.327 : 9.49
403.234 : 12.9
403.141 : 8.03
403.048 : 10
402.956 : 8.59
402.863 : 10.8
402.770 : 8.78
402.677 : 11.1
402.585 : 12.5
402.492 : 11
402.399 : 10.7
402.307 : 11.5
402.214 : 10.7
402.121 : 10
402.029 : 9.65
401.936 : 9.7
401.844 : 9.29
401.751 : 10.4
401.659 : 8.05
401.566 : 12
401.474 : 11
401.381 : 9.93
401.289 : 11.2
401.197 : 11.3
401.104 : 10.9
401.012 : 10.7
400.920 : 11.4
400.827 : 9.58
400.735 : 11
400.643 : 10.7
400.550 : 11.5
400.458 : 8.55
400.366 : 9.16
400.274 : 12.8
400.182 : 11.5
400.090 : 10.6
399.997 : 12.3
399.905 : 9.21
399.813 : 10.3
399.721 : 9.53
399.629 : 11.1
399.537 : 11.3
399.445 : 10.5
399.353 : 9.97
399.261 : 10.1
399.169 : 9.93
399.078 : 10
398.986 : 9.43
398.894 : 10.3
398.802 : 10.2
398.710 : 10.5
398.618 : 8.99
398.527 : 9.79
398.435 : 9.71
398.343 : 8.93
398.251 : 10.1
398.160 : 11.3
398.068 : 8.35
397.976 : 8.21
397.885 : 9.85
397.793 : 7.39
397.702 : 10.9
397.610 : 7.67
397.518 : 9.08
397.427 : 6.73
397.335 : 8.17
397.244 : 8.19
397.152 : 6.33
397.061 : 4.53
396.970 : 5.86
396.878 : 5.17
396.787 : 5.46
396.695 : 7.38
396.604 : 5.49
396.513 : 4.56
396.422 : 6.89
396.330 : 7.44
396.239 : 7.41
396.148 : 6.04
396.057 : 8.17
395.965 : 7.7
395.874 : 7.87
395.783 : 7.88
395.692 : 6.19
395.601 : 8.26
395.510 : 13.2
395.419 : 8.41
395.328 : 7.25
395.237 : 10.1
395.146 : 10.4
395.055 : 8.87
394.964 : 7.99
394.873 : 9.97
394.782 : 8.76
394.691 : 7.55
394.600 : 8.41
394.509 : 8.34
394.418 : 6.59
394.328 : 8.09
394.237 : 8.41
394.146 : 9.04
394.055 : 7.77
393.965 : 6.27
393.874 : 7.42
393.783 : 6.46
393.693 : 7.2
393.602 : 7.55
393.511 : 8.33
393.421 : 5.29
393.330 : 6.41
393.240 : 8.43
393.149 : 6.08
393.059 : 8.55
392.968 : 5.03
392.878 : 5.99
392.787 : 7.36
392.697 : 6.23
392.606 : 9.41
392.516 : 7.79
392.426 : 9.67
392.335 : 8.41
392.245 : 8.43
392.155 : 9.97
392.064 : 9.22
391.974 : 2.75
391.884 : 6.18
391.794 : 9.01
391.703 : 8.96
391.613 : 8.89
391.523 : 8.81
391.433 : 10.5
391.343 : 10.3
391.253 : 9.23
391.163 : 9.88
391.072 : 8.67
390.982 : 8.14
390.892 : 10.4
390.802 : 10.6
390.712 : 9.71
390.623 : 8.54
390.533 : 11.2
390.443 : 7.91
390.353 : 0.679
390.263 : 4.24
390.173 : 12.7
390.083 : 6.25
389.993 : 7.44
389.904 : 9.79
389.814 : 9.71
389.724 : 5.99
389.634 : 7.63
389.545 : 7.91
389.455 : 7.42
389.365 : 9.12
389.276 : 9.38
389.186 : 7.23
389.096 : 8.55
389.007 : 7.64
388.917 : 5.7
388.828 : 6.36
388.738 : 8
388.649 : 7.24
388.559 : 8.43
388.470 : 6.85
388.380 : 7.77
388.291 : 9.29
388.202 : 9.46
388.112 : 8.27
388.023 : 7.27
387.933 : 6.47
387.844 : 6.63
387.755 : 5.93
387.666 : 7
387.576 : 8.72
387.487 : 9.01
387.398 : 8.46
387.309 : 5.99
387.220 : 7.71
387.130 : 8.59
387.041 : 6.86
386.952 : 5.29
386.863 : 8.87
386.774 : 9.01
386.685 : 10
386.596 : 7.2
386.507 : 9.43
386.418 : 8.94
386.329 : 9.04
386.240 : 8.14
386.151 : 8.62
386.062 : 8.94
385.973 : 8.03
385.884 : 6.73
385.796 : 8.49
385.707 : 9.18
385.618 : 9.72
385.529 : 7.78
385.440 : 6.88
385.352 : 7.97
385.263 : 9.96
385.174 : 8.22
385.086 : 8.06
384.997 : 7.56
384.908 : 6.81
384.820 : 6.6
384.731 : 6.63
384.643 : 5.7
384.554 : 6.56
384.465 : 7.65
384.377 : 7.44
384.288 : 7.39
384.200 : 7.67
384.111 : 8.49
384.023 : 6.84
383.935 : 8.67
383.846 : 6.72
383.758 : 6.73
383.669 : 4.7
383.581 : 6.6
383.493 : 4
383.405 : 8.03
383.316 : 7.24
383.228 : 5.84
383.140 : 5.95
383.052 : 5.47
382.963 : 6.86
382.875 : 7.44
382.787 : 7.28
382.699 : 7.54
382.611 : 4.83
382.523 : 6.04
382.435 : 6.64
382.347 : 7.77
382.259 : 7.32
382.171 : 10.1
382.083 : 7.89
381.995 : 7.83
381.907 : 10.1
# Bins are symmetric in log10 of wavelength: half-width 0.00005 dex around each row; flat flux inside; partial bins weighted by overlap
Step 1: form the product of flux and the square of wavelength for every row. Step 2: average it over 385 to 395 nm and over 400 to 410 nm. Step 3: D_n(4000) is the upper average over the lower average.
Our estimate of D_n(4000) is 1.34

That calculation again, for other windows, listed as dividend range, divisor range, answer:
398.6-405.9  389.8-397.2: 1.36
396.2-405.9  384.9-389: 1.30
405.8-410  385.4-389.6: 1.35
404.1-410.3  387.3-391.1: 1.34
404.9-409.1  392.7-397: 1.37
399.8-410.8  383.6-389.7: 1.41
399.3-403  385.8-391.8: 1.37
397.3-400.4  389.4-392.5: 1.22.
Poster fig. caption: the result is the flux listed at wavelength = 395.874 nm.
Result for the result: 7.87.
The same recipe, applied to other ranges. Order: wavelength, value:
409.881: 7.57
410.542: 9.69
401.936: 9.7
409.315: 9.25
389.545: 7.91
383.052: 5.47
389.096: 8.55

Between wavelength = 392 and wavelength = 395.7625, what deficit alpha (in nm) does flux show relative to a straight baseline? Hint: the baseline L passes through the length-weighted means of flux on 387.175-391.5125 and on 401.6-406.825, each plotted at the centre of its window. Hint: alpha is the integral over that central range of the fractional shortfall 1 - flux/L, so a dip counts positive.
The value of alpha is 0.28 nm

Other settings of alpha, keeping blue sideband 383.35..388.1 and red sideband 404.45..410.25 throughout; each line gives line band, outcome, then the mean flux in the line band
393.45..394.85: 0.110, 7.75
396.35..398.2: 0.286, 7.36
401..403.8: -0.275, 10.1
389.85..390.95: -0.032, 8.3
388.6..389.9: 0.030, 7.77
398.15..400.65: -0.386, 10.3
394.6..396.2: 0.005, 8.5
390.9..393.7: 0.079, 8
